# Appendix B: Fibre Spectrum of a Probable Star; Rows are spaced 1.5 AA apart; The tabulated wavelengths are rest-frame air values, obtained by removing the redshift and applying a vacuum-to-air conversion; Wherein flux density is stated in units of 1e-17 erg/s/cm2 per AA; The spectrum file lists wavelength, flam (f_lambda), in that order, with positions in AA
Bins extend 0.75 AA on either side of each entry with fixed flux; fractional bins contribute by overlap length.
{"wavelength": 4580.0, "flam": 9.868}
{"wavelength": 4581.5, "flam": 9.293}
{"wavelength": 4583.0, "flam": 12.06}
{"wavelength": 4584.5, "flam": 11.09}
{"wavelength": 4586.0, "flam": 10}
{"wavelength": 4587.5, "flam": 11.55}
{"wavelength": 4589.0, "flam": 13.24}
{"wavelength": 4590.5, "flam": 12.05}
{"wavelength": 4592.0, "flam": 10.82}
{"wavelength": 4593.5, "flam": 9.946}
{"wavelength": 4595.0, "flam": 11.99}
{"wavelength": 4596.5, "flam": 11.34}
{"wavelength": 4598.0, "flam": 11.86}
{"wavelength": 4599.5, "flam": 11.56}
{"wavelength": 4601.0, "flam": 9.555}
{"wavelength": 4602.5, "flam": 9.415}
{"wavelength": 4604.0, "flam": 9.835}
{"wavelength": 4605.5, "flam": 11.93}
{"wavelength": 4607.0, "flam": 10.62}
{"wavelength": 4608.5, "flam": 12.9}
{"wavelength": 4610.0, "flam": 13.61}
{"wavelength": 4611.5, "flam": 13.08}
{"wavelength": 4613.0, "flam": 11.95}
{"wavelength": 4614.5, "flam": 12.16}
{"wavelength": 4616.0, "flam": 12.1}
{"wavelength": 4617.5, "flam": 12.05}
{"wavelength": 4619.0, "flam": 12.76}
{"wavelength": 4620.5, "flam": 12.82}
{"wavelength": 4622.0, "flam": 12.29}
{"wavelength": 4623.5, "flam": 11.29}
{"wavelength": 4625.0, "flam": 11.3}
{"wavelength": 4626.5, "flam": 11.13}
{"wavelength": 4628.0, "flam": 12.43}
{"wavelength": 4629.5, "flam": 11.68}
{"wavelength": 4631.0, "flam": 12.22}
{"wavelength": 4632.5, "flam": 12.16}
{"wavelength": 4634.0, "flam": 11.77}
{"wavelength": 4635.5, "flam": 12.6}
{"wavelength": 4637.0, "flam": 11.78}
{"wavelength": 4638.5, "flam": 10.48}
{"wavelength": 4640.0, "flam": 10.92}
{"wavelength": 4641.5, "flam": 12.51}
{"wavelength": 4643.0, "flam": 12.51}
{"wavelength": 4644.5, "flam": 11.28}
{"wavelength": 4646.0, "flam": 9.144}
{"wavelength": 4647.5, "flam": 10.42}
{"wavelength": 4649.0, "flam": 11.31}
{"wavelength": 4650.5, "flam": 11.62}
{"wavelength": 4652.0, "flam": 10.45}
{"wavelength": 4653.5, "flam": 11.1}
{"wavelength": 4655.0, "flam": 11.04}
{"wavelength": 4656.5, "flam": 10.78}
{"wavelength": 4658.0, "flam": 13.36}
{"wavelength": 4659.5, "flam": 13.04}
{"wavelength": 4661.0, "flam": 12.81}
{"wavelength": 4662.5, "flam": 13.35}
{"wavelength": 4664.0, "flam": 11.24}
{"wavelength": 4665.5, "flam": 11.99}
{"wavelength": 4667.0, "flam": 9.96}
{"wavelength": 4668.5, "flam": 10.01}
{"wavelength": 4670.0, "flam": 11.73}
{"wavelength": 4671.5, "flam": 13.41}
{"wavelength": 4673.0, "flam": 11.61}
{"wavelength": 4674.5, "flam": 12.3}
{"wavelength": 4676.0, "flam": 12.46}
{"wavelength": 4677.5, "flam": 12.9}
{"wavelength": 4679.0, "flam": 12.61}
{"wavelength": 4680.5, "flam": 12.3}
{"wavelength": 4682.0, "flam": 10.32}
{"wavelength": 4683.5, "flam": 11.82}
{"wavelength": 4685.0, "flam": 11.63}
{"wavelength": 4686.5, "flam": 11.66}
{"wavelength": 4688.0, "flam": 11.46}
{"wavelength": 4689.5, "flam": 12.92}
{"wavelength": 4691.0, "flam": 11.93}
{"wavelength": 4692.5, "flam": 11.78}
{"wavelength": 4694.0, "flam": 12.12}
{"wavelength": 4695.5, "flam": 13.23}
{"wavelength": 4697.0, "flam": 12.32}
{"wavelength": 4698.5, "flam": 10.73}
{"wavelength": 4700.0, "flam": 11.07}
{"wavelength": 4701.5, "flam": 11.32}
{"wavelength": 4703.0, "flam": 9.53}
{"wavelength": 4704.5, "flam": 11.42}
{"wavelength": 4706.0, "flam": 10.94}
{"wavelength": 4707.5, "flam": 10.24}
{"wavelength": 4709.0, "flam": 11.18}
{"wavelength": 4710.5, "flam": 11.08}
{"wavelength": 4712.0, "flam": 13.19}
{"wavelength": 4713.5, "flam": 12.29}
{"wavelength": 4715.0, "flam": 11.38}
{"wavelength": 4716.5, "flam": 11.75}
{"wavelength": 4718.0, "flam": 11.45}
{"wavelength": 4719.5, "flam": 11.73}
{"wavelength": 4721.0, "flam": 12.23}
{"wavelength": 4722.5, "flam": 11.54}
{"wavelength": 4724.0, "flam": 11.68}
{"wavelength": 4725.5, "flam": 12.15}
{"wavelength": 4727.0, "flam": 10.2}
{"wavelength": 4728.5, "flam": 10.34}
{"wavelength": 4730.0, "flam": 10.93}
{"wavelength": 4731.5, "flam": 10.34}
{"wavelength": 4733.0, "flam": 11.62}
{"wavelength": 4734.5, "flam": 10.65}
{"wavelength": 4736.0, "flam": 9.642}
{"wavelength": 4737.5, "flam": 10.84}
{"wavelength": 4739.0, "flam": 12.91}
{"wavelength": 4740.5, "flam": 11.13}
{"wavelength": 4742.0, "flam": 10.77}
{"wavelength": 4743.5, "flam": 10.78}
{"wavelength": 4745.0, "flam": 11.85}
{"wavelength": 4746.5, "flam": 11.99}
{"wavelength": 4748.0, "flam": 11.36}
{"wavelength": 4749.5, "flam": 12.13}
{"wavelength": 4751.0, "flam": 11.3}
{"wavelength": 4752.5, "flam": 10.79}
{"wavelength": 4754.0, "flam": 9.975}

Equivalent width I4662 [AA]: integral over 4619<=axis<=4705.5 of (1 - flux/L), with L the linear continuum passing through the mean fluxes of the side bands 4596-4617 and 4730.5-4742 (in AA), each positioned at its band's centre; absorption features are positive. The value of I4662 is -3.0 AA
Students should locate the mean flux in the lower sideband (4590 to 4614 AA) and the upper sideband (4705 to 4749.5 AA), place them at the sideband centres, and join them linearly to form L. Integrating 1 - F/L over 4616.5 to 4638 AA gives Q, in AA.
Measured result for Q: -1.2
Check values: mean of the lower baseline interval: 11.4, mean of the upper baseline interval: 11.3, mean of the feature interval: 12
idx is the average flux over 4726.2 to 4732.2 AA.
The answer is 10.5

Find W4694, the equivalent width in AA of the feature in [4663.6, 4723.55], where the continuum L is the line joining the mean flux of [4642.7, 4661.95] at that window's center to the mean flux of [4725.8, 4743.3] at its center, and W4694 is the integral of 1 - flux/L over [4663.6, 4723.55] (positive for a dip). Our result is -2.7 AA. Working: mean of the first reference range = 11.4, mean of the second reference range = 10.9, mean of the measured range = 11.7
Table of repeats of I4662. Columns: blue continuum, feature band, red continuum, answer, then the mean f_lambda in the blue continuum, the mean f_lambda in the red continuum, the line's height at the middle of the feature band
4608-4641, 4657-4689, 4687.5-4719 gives -0.61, 12.1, 11.6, 11.8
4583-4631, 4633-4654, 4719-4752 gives 0.45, 11.6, 11.3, 11.5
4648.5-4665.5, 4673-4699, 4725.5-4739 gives -1.35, 11.8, 10.8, 11.4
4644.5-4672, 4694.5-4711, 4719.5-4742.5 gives 0.11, 11.5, 11.2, 11.3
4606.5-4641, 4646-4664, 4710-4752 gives 0.32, 12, 11.4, 11.8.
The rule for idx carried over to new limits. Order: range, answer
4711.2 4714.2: 12.7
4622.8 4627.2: 11.2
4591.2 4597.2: 11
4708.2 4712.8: 11.8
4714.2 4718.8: 11.5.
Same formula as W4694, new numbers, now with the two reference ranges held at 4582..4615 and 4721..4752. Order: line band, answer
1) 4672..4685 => -0.82 AA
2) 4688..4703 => -0.66 AA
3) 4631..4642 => -0.35 AA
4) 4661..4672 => -0.35 AA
